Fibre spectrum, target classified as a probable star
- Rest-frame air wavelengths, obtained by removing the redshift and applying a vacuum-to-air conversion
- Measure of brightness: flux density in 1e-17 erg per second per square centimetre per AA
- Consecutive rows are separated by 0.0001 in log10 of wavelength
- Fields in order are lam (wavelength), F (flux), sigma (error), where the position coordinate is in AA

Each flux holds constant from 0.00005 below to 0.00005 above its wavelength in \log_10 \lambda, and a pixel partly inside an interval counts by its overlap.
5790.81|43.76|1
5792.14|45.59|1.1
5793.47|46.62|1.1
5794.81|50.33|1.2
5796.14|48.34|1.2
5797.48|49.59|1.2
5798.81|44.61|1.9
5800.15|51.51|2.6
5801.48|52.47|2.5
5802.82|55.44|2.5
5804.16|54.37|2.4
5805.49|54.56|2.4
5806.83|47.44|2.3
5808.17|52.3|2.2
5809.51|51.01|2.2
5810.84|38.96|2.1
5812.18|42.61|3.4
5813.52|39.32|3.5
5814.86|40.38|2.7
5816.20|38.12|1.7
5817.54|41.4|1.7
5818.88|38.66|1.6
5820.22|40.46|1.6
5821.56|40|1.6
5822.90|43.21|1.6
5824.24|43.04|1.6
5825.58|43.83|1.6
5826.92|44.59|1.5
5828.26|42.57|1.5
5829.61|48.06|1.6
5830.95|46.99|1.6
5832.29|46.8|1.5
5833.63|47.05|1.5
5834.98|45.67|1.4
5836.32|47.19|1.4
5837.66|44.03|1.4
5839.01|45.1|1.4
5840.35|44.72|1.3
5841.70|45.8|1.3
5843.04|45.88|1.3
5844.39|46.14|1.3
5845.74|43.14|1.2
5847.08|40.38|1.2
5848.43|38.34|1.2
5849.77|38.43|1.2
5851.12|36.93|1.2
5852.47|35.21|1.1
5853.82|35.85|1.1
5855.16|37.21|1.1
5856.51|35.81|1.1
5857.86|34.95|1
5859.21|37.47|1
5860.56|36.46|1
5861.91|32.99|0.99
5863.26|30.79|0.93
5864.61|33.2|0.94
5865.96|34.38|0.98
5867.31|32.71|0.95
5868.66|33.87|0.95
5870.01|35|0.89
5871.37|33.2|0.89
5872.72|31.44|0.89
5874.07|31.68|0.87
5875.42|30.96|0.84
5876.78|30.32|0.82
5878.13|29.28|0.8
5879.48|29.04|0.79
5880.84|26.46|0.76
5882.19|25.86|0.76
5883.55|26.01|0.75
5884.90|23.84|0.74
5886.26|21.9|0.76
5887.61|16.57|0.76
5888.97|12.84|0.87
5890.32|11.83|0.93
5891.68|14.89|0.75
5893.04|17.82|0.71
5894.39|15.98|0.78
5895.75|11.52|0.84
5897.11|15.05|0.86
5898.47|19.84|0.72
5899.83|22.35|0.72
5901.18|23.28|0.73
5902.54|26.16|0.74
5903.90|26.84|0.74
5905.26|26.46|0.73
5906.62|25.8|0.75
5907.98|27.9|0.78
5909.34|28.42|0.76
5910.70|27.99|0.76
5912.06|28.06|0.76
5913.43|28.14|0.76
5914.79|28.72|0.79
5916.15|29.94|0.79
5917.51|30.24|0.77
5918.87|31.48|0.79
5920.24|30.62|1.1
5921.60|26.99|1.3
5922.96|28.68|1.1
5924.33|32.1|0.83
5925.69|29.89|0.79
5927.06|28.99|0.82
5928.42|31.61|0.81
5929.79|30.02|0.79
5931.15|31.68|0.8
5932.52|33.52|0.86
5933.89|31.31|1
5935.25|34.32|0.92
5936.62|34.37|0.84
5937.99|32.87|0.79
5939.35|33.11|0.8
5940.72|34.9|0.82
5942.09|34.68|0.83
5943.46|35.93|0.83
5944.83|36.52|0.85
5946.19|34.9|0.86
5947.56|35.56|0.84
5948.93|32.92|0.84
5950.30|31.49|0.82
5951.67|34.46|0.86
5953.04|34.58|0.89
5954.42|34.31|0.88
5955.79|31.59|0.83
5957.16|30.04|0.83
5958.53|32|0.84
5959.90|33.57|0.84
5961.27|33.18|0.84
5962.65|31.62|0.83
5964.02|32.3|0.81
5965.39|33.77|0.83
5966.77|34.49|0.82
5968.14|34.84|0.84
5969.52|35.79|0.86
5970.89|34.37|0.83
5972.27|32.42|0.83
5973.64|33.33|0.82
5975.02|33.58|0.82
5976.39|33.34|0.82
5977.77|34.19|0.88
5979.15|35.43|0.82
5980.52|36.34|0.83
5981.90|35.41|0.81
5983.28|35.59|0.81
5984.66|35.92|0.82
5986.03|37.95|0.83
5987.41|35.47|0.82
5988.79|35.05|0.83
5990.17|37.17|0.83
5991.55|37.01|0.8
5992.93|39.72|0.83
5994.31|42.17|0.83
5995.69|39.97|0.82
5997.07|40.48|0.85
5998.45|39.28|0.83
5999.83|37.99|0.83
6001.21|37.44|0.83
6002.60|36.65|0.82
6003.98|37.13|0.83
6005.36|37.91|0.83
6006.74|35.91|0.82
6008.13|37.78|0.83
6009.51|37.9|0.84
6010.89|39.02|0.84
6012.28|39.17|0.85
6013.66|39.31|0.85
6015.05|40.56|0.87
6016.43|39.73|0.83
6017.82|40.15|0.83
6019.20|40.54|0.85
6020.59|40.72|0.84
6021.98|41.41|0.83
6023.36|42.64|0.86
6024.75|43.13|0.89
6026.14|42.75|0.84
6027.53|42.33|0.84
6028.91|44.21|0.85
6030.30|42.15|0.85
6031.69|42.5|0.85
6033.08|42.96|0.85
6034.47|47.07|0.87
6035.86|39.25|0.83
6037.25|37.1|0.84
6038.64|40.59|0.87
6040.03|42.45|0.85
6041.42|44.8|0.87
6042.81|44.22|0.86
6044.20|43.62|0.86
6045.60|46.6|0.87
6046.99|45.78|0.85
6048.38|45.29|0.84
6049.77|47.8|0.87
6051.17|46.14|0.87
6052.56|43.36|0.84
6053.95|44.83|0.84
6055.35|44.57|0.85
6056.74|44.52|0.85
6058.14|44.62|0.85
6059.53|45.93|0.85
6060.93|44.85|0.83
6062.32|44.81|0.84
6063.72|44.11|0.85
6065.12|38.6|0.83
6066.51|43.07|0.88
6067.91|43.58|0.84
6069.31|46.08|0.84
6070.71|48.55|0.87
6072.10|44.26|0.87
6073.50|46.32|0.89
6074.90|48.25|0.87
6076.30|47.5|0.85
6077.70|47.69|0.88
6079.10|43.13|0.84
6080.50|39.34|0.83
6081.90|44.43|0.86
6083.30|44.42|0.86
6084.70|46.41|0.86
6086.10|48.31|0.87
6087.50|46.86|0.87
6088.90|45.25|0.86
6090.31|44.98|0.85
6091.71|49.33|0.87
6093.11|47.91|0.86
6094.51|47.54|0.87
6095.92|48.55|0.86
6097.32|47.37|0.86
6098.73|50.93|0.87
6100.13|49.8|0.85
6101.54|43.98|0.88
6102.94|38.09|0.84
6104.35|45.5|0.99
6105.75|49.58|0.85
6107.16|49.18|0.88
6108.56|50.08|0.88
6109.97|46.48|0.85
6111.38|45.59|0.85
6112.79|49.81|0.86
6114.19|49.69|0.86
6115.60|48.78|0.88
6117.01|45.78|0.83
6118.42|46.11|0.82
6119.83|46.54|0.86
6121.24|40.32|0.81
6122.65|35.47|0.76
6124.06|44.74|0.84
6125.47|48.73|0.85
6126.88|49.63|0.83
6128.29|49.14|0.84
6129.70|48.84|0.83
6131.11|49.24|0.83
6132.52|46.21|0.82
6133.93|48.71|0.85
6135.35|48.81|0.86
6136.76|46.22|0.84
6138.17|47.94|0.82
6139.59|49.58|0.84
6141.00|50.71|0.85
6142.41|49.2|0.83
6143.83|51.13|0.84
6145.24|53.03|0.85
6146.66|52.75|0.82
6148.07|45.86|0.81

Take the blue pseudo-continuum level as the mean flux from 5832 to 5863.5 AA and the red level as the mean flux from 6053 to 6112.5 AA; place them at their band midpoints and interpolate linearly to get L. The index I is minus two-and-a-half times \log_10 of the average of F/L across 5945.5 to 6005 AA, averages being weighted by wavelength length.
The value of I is 0.23 mag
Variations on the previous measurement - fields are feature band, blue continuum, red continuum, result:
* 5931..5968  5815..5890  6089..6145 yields 0.21 mag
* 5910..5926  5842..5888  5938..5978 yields 0.15 mag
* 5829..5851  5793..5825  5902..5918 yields -0.10 mag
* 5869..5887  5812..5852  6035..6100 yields 0.44 mag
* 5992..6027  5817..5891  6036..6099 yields 0.08 mag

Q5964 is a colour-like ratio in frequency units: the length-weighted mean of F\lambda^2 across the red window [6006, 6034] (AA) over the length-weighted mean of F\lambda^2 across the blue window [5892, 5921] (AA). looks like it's 1.71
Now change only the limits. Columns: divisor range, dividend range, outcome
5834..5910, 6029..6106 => 1.56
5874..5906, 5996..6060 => 1.97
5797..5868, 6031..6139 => 1.17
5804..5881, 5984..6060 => 1.10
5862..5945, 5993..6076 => 1.59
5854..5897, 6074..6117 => 1.83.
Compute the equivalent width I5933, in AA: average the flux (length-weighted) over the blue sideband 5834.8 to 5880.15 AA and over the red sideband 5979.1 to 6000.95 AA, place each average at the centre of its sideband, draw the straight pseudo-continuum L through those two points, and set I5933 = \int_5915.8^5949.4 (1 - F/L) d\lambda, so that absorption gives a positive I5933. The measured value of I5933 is 4.6 AA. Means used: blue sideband 37.1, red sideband 37.6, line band 32.3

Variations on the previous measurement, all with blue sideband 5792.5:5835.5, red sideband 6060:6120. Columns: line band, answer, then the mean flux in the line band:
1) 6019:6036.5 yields 1.38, 42.5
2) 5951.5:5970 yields 5.14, 33.3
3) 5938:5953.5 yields 3.93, 34.4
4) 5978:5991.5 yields 2.95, 36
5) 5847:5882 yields 9.34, 33.7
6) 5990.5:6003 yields 1.94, 39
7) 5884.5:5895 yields 6.67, 16.8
